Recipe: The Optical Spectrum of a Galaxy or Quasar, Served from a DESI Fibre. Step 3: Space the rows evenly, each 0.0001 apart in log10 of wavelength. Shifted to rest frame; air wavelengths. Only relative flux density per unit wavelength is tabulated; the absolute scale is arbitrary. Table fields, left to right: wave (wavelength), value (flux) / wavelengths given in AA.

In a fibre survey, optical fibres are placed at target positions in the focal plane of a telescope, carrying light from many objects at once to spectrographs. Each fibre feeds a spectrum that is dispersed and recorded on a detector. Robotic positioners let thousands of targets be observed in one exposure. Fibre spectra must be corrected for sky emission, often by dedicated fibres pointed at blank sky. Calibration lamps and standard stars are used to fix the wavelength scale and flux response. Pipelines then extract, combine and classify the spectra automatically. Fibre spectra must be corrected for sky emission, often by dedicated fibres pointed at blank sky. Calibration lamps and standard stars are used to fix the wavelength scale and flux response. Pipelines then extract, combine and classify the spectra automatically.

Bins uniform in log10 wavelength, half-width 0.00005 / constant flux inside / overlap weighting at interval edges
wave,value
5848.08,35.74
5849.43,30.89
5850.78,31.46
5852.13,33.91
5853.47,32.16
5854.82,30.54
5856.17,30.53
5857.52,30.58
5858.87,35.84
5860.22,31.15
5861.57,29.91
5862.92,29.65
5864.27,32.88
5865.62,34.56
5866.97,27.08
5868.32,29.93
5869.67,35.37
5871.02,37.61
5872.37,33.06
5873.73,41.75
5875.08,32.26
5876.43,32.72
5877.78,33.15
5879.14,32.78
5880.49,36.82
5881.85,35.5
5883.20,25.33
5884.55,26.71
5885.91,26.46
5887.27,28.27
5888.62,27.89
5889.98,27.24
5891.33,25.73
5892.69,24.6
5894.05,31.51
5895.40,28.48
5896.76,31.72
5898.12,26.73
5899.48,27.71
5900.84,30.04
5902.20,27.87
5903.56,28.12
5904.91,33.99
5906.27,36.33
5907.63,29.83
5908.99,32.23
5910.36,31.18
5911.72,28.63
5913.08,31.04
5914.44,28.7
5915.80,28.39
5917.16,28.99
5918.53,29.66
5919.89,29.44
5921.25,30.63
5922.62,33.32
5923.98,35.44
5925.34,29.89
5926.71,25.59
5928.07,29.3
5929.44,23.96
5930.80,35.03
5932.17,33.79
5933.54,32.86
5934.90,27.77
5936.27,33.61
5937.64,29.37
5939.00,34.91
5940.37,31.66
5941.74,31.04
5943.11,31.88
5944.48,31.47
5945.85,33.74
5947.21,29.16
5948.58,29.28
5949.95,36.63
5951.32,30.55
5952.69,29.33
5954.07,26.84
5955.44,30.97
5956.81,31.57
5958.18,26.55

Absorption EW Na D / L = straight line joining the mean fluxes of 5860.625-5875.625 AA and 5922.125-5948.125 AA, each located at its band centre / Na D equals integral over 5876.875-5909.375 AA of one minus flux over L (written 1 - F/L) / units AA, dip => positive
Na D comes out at 2.60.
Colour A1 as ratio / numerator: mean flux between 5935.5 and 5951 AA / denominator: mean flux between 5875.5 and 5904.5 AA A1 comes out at 1.09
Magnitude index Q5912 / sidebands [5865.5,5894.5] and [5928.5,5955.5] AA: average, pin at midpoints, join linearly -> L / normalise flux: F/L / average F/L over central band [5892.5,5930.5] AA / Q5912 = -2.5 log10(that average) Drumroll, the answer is 0.05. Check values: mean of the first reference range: 31.1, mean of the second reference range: 31.2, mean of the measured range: 29.9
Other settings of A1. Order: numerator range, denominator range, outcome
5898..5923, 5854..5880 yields 0.92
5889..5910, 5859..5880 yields 0.89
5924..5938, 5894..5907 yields 1.01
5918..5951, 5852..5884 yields 0.96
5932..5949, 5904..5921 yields 1.03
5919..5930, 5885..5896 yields 1.08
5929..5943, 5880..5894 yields 1.11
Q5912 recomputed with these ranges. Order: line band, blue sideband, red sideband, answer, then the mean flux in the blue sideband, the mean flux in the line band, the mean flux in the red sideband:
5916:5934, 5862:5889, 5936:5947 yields 0.053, 32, 30.5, 32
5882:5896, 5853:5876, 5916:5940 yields 0.160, 32.6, 27.5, 30.8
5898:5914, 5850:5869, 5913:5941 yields 0.017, 31.4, 30.4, 30.6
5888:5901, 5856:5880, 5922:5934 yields 0.143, 32.9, 28.1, 31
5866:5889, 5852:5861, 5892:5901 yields -0.063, 32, 32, 28.6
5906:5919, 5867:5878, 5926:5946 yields 0.064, 34.1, 30.3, 31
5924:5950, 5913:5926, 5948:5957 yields -0.016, 30.5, 31.1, 30.7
